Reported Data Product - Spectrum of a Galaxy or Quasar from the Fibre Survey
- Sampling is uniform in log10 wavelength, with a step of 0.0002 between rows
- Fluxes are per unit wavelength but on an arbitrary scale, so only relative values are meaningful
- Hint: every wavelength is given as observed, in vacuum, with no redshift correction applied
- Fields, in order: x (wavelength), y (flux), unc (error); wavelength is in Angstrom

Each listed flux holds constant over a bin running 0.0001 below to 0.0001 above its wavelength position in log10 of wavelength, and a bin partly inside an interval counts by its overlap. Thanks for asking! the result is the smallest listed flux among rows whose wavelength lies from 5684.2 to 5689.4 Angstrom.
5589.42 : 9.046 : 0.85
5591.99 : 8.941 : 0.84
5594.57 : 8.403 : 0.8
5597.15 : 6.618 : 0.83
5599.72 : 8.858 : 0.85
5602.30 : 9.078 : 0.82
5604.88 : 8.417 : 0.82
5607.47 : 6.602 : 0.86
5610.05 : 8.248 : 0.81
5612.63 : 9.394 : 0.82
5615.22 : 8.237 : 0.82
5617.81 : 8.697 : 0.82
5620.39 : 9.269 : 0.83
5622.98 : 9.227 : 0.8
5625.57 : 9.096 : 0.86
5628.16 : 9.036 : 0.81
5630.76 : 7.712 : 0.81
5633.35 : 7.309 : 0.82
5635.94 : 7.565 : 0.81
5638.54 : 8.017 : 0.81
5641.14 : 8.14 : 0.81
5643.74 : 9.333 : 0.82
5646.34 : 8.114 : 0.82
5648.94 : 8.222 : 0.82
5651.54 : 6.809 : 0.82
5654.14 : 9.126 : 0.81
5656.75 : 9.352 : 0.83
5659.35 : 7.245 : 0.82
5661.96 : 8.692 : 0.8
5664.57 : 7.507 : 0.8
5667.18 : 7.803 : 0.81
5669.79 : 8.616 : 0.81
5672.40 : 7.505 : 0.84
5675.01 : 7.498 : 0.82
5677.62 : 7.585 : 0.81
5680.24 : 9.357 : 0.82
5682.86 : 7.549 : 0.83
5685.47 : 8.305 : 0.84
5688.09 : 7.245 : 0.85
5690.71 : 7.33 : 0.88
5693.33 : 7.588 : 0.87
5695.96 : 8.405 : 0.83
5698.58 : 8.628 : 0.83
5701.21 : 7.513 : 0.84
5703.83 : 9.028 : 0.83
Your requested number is 7.245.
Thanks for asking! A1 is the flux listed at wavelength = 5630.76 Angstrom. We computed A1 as 7.712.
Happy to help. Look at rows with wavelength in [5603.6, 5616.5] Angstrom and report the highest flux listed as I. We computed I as 9.394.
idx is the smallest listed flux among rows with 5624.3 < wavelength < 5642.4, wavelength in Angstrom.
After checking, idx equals 7.309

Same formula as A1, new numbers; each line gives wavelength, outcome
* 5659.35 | 7.245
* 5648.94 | 8.222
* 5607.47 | 6.602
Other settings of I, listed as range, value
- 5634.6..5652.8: 9.333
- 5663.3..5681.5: 9.357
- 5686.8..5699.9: 8.628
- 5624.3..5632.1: 9.096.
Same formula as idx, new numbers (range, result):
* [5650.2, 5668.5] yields 6.809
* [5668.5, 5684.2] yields 7.498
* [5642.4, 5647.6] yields 8.114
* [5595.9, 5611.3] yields 6.602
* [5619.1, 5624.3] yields 9.227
